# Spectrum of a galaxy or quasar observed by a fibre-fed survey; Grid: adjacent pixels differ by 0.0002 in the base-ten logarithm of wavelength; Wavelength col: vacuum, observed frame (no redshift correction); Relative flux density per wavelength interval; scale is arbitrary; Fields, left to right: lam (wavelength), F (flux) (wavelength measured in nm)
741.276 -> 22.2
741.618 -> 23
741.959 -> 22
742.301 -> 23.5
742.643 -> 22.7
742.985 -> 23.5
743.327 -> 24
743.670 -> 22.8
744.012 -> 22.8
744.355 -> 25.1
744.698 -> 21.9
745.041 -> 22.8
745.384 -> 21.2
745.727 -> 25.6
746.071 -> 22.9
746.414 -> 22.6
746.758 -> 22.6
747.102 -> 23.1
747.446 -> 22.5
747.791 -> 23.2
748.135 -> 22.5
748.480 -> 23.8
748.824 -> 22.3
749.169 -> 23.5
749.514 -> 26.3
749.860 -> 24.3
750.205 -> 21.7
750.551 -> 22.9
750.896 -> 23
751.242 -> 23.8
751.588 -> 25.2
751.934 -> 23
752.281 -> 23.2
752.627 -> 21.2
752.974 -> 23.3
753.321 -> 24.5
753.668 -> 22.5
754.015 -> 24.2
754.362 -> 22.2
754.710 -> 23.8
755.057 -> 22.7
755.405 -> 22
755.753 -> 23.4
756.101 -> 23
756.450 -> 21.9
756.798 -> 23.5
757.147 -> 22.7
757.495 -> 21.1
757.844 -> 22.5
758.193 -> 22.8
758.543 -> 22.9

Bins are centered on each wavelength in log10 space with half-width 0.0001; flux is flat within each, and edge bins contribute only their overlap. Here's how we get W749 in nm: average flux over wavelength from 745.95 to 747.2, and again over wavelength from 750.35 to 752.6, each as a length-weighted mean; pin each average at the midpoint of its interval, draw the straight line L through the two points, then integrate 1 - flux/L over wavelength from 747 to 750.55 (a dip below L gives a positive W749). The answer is -0.04 nm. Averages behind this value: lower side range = 22.8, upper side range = 23.3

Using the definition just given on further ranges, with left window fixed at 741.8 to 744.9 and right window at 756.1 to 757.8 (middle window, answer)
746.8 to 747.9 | 0.00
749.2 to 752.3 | -0.14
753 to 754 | -0.04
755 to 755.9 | -0.01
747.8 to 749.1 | -0.01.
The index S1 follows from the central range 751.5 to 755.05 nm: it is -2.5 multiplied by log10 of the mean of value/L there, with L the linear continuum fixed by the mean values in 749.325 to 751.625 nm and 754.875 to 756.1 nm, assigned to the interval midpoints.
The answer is 0.00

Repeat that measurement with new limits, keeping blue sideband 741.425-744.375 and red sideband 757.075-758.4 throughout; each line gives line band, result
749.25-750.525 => -0.05 mag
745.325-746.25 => -0.02 mag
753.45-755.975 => -0.03 mag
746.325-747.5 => 0.01 mag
